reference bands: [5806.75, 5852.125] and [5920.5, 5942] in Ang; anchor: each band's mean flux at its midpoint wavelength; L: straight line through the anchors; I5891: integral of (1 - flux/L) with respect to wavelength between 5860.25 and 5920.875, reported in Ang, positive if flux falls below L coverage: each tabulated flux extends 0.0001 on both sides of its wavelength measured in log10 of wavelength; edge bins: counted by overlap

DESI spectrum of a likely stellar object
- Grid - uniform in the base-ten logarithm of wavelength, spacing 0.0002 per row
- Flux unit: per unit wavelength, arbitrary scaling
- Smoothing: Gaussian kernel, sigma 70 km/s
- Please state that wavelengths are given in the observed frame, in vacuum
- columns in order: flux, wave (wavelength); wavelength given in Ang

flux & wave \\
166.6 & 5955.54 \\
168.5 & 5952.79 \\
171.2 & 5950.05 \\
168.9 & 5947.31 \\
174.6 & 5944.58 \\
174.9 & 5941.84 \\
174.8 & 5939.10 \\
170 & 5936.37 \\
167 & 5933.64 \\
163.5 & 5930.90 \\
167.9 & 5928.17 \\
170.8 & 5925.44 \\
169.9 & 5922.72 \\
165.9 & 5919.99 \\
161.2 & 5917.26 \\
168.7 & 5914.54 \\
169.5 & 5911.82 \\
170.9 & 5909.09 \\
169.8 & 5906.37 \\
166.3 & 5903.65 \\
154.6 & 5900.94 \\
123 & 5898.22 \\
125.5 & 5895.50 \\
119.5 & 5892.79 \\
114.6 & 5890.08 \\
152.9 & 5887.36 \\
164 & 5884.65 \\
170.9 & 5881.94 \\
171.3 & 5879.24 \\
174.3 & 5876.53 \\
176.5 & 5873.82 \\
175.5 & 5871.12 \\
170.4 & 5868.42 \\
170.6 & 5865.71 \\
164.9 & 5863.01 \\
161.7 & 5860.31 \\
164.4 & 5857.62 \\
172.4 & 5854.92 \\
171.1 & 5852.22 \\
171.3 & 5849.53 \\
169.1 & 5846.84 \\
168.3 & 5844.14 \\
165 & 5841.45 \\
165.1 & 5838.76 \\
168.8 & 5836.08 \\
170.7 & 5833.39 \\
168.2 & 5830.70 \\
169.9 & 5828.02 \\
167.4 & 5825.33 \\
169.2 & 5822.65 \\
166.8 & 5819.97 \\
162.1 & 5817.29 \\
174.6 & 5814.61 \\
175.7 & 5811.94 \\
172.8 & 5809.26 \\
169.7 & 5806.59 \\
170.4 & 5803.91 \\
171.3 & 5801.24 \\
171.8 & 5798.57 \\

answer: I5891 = 3.6 Ang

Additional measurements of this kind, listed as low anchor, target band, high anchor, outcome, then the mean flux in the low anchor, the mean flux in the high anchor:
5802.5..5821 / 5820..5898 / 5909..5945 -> 3.2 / 170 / 169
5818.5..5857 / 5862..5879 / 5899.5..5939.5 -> -0.4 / 169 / 167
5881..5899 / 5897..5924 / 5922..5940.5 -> -1.5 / 138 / 169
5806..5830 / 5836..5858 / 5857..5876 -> 0.1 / 170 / 170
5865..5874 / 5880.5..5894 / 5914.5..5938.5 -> 2.1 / 173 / 167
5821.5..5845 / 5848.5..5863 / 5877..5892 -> -0.5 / 168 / 155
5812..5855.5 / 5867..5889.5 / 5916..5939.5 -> 0.1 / 169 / 168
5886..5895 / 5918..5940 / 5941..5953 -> -1.4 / 129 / 172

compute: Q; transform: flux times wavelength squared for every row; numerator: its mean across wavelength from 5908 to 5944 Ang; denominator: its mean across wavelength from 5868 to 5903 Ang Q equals 1.12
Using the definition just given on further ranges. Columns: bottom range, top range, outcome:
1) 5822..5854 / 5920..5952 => 1.04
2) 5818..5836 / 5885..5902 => 0.81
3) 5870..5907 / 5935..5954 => 1.14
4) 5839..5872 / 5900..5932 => 1.01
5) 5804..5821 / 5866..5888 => 1.02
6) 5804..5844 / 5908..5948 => 1.04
